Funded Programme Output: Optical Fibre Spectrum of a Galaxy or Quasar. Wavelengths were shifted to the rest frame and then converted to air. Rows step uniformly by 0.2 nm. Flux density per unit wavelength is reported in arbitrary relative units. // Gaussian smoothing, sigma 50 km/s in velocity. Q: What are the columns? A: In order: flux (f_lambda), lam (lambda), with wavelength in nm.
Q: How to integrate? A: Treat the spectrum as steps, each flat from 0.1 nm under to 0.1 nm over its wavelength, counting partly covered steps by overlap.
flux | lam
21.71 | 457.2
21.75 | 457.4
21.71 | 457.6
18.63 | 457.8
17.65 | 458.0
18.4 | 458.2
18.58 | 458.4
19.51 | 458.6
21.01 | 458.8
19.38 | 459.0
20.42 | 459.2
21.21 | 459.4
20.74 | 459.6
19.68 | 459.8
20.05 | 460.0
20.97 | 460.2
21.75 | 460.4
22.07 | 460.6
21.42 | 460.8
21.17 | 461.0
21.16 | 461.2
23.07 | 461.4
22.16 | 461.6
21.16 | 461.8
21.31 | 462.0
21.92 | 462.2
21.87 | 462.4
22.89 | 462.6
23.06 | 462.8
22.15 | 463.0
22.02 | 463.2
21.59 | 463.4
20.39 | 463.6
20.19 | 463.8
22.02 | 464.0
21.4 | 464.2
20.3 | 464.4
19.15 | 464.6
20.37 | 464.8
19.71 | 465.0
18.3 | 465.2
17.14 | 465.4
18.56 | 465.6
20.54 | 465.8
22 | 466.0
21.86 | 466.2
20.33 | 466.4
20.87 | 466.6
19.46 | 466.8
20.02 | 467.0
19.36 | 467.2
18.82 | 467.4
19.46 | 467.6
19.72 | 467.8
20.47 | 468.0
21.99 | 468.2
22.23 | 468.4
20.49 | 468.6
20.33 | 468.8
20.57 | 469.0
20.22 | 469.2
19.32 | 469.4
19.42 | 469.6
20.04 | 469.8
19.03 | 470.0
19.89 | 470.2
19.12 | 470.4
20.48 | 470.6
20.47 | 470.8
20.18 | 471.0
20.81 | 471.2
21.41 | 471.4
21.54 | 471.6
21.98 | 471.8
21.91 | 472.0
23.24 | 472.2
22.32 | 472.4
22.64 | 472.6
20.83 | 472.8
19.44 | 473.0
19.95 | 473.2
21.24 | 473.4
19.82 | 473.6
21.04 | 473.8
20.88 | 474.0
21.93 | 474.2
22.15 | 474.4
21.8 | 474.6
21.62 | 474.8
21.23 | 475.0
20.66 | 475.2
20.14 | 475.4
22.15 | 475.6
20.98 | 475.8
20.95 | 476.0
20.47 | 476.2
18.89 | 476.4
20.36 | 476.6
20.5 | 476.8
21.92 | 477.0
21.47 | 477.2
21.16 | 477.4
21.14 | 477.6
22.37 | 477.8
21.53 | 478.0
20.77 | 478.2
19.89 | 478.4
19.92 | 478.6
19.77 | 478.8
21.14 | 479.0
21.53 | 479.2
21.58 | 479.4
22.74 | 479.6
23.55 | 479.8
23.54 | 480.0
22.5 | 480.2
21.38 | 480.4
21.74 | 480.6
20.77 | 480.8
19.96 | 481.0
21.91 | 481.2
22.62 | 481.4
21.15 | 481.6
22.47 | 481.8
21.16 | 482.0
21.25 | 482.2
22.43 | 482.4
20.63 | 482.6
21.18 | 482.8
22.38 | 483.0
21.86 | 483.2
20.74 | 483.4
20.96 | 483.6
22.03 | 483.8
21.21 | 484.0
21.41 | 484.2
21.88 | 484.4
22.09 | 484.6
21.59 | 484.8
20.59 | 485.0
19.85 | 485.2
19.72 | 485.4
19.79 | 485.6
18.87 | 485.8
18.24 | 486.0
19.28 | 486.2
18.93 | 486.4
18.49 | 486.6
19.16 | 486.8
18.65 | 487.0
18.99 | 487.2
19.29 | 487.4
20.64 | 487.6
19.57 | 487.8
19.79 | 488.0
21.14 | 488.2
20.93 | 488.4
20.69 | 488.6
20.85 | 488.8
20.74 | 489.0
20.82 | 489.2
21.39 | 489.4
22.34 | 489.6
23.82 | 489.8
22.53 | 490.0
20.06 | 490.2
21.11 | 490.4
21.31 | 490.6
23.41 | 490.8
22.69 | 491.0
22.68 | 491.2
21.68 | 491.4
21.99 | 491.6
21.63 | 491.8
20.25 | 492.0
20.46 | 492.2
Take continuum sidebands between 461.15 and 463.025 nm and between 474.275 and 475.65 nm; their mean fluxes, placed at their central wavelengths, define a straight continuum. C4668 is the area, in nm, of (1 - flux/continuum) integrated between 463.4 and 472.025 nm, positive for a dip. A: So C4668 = 0.595 nm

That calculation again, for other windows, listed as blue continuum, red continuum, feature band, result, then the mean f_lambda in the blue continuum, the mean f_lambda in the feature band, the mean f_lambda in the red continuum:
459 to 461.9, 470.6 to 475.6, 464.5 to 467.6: 0.209 nm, 21.2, 19.8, 21.2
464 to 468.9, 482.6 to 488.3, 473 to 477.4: -0.153 nm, 20.2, 20.9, 20.3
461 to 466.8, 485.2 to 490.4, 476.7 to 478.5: -0.059 nm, 21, 21.2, 20.2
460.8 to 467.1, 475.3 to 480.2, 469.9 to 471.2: 0.069 nm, 20.9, 19.9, 21.2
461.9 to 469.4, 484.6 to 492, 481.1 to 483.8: -0.126 nm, 20.6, 21.6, 20.7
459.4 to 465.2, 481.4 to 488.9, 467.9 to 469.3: 0.009 nm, 21.2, 20.9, 20.6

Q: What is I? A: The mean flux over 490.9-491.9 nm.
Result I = 22.1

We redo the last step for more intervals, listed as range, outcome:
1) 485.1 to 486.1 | 19.3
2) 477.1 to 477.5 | 21.3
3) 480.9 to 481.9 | 21.6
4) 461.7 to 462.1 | 21.2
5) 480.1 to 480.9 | 21.6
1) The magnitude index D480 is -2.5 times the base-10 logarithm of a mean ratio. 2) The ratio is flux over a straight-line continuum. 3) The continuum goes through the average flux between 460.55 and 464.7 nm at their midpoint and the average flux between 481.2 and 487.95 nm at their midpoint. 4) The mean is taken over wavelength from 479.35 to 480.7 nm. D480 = -0.08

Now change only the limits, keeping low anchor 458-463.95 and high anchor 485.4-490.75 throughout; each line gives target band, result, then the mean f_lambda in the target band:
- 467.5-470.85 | 0.03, 20.2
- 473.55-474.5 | -0.03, 21.2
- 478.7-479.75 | -0.05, 21.5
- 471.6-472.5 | -0.08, 22.3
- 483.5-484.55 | -0.06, 21.5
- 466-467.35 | 0.03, 20.4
